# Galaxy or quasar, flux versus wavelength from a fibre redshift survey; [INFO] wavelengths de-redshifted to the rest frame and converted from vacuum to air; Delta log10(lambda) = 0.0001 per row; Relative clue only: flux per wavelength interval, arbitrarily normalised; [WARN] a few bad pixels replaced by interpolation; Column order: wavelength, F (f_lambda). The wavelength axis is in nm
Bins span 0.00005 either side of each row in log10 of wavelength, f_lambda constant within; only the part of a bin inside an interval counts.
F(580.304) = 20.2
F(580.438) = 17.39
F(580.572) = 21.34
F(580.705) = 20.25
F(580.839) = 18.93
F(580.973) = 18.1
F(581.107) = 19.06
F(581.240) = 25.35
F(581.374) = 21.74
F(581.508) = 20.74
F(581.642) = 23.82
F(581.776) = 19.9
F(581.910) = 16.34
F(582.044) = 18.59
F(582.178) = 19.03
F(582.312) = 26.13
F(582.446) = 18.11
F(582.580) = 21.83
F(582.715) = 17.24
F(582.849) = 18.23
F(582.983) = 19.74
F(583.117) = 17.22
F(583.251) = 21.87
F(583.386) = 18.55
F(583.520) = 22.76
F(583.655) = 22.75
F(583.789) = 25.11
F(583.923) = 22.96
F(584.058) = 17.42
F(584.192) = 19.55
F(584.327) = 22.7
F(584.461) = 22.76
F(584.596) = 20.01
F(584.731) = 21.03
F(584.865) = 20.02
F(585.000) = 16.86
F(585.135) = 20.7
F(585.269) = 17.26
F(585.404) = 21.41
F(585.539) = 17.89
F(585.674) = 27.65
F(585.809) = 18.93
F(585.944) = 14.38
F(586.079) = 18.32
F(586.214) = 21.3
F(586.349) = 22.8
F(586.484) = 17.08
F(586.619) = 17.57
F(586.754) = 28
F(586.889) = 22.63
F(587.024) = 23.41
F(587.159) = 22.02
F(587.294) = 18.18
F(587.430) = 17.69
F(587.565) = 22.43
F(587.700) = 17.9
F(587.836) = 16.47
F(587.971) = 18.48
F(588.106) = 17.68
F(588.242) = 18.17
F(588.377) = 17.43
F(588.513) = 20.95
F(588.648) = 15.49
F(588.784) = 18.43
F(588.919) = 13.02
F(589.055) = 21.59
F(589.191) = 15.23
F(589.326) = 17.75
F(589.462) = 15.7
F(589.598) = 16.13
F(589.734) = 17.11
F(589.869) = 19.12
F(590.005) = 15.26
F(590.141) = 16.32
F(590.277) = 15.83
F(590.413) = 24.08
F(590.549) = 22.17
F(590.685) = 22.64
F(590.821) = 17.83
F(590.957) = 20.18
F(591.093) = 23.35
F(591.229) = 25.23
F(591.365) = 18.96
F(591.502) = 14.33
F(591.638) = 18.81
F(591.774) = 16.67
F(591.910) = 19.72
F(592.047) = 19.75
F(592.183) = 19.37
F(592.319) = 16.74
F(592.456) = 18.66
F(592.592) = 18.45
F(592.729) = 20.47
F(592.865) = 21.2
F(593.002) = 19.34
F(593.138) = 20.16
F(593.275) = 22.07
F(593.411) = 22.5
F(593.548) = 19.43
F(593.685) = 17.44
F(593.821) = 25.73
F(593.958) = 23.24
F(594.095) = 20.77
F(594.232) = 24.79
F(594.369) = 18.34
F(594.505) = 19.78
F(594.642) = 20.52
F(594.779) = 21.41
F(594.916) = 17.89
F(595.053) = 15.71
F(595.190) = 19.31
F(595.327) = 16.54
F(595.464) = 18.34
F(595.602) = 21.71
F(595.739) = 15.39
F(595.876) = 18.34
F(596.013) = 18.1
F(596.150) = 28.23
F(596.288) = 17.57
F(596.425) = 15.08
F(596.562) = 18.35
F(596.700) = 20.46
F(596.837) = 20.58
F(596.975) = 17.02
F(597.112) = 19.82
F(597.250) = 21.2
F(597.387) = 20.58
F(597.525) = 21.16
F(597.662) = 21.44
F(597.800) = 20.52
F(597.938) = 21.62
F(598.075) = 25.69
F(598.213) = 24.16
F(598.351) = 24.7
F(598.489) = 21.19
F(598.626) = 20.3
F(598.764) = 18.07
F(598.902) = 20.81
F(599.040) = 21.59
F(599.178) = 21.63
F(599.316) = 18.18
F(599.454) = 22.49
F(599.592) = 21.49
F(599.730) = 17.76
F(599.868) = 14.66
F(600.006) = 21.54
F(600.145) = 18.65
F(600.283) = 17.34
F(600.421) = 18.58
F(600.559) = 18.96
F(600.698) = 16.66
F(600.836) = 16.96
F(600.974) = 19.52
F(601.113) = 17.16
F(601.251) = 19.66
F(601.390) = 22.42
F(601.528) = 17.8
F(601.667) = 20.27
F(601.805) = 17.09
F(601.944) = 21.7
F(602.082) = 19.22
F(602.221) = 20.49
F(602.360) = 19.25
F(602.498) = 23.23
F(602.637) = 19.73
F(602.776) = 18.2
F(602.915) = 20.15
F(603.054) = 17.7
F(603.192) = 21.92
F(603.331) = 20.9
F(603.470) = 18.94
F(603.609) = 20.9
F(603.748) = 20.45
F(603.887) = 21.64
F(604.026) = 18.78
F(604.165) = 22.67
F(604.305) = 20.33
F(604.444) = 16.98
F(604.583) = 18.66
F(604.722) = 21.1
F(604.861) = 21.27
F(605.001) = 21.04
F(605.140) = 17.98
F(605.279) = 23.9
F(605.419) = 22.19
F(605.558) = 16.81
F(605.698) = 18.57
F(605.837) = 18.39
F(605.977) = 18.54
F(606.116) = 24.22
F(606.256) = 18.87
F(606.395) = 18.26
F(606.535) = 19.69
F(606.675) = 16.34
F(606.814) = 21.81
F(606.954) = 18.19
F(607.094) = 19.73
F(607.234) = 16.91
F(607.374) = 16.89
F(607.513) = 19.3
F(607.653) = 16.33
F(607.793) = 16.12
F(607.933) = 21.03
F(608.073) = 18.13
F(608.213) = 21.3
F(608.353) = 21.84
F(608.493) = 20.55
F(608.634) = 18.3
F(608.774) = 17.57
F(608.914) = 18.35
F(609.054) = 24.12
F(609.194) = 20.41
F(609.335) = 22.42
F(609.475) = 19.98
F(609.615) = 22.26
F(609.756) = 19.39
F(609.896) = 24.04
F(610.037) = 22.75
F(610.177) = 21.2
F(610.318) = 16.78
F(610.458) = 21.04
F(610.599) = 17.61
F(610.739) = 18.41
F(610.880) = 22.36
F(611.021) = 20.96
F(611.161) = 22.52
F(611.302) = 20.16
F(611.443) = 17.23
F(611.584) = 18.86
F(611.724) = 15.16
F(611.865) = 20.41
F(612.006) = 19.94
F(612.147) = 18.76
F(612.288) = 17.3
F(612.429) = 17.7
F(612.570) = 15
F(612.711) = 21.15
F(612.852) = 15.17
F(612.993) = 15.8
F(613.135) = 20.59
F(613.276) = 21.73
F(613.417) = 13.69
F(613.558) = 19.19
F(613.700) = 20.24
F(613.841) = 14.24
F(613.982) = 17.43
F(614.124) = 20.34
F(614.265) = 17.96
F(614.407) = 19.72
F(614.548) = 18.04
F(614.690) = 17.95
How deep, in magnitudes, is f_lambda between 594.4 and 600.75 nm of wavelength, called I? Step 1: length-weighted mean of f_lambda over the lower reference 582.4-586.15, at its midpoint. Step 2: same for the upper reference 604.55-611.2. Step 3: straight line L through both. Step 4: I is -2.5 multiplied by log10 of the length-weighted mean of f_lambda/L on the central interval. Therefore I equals 0.01 mag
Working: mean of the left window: 20.1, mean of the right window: 19.9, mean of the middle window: 19.8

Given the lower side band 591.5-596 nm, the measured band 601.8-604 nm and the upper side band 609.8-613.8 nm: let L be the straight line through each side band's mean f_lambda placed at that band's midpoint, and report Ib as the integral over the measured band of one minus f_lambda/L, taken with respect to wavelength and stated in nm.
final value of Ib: -0.10 nm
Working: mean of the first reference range 19.5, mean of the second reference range 19.1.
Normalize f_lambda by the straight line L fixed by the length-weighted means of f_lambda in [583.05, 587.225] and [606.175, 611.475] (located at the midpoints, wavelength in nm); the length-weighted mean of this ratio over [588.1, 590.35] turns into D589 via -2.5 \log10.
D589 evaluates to 0.20 mag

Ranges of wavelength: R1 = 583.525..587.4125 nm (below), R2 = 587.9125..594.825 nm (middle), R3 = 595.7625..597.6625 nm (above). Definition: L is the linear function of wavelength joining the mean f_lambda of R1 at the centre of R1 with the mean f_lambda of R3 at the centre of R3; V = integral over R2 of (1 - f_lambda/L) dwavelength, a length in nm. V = 0.30 nm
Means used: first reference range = 20.7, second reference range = 19.7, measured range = 19.3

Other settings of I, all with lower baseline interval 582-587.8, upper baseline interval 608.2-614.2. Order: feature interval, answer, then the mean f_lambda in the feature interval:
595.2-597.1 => 0.06 mag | 18.9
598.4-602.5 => 0.02 mag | 19.5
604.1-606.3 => -0.03 mag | 20.1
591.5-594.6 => 0.00 mag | 20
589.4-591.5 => 0.06 mag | 19.2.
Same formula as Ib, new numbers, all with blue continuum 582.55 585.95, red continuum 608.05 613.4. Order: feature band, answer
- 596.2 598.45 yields -0.080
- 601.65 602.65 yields -0.014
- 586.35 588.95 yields 0.125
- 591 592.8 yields 0.076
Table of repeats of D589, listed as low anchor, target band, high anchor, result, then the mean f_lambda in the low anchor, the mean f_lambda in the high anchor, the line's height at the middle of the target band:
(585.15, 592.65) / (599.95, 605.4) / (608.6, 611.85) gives 0.00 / 19.1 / 20.1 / 19.8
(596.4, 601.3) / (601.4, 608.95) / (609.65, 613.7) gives 0.00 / 19.9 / 19.1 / 19.5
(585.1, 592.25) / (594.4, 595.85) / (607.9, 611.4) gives 0.05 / 19.2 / 20.5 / 19.6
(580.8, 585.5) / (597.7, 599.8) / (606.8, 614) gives -0.09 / 20.4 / 19.2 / 19.7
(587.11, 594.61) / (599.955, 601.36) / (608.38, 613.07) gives 0.05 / 19.2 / 19.5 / 19.4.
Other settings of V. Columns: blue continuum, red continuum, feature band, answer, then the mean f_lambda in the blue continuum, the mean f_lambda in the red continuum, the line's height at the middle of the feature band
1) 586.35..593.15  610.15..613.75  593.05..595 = -0.200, 19.1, 18.8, 19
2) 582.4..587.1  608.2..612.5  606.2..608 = 0.146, 20.5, 20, 20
